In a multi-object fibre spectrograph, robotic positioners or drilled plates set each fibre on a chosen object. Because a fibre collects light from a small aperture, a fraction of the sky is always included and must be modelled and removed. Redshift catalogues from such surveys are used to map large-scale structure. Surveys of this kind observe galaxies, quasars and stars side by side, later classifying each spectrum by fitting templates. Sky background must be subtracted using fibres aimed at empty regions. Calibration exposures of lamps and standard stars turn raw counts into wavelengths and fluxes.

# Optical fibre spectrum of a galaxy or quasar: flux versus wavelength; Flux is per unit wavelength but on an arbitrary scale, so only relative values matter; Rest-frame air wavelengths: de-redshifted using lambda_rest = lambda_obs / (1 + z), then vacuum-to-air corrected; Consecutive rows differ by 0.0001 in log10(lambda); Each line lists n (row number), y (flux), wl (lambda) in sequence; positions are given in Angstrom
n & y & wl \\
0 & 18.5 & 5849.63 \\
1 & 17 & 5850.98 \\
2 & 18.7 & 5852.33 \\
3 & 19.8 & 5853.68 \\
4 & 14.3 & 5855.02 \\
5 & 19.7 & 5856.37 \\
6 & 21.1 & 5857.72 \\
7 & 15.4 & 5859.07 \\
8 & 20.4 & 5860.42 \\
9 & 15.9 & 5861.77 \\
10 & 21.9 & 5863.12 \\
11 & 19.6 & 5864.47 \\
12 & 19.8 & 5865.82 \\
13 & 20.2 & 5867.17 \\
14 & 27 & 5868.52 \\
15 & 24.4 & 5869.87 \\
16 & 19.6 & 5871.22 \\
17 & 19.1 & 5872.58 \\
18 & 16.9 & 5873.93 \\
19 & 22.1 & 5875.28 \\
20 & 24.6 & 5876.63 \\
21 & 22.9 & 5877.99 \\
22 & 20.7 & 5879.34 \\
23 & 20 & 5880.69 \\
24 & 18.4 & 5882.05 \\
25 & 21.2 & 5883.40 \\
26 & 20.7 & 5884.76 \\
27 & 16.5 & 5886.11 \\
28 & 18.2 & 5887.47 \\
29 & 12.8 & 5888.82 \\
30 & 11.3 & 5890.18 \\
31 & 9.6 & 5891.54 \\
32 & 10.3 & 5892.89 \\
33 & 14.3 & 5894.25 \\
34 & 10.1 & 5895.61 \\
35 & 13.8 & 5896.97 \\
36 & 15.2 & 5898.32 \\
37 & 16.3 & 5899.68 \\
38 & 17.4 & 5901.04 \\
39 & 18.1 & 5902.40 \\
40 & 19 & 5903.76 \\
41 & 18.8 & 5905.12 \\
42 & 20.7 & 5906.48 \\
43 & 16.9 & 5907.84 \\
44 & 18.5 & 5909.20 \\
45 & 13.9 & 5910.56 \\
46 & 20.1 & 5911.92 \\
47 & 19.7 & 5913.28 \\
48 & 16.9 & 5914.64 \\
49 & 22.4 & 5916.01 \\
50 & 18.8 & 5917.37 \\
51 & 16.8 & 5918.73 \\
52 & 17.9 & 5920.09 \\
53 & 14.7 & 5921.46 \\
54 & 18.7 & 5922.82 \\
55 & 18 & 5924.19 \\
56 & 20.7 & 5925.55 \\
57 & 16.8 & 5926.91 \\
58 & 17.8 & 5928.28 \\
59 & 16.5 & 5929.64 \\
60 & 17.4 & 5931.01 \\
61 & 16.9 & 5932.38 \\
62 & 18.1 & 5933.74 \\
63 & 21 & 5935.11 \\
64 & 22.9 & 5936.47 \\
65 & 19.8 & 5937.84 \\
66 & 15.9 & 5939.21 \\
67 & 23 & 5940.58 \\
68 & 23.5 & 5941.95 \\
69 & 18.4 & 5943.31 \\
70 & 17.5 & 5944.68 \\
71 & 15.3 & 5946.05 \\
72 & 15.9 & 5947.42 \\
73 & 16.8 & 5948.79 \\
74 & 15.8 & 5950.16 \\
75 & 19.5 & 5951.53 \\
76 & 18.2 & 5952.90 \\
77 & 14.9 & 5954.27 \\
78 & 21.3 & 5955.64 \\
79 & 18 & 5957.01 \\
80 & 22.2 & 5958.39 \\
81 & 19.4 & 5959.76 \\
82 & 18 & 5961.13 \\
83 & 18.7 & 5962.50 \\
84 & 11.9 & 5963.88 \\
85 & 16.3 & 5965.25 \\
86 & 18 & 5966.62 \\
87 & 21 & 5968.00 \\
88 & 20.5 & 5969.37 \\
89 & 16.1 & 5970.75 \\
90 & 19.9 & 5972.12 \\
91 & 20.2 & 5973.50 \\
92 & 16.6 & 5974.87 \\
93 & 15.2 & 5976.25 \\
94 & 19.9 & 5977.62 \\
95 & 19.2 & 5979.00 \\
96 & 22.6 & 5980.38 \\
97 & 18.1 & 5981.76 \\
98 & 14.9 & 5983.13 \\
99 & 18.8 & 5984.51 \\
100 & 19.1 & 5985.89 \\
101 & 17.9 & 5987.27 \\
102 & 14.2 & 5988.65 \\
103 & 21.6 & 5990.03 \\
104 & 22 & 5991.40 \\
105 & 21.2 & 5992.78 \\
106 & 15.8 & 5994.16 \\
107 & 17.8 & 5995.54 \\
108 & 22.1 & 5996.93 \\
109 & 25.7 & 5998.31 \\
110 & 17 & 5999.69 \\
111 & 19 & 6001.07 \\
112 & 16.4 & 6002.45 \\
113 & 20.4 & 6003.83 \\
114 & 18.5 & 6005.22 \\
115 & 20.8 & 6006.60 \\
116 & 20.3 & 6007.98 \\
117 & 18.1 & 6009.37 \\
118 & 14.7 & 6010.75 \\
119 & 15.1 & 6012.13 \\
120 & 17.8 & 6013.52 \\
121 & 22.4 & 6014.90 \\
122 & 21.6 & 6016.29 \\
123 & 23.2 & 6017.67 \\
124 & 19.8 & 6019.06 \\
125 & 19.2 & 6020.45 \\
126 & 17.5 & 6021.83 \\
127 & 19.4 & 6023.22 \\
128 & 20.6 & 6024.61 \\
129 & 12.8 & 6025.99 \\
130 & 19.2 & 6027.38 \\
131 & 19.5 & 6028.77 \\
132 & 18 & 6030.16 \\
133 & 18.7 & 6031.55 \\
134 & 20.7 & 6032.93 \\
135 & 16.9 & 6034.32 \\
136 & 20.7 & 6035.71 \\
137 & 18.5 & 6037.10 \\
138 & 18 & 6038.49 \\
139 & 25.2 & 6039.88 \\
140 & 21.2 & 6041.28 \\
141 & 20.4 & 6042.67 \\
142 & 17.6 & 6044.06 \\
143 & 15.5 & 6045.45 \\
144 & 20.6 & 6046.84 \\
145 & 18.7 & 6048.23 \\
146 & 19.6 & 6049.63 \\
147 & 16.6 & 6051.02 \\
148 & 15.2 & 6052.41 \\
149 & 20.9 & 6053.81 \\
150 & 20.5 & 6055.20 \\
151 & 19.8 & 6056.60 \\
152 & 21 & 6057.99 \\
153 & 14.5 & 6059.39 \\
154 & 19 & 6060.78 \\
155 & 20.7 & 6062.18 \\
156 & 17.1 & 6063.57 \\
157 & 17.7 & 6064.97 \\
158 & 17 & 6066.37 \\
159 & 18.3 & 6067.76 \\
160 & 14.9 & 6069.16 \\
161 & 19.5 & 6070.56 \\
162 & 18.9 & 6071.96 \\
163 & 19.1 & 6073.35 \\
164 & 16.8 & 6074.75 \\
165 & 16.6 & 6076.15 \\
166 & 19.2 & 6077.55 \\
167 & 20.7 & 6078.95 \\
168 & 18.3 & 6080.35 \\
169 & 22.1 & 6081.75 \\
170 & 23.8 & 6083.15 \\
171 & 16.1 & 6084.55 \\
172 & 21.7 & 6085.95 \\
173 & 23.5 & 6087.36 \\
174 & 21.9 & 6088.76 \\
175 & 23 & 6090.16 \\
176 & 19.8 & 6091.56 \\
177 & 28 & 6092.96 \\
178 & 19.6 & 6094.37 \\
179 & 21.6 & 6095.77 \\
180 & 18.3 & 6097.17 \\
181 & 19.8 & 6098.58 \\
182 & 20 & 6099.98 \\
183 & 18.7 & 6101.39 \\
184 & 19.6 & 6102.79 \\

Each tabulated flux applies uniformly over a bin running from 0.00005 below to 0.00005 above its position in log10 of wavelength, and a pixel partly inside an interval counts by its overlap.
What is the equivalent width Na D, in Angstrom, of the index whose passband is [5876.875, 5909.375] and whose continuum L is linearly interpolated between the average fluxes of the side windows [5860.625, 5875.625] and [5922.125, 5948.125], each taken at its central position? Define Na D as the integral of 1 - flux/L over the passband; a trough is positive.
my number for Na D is 5.0 Angstrom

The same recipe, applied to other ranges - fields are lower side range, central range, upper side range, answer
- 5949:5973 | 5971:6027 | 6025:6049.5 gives -1.0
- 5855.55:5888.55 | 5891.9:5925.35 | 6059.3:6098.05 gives 5.2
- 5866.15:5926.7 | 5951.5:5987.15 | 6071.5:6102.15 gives 1.0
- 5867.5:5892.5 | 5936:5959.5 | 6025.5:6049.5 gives 0.4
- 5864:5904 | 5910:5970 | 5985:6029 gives 0.5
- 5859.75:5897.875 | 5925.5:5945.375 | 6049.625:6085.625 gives -0.7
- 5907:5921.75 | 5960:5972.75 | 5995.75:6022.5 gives 0.6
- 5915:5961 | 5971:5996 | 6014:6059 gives 0.4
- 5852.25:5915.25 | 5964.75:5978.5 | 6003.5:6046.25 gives 0.2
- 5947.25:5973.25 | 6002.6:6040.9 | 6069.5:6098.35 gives 0.1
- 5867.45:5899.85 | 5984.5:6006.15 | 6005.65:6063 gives -0.6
